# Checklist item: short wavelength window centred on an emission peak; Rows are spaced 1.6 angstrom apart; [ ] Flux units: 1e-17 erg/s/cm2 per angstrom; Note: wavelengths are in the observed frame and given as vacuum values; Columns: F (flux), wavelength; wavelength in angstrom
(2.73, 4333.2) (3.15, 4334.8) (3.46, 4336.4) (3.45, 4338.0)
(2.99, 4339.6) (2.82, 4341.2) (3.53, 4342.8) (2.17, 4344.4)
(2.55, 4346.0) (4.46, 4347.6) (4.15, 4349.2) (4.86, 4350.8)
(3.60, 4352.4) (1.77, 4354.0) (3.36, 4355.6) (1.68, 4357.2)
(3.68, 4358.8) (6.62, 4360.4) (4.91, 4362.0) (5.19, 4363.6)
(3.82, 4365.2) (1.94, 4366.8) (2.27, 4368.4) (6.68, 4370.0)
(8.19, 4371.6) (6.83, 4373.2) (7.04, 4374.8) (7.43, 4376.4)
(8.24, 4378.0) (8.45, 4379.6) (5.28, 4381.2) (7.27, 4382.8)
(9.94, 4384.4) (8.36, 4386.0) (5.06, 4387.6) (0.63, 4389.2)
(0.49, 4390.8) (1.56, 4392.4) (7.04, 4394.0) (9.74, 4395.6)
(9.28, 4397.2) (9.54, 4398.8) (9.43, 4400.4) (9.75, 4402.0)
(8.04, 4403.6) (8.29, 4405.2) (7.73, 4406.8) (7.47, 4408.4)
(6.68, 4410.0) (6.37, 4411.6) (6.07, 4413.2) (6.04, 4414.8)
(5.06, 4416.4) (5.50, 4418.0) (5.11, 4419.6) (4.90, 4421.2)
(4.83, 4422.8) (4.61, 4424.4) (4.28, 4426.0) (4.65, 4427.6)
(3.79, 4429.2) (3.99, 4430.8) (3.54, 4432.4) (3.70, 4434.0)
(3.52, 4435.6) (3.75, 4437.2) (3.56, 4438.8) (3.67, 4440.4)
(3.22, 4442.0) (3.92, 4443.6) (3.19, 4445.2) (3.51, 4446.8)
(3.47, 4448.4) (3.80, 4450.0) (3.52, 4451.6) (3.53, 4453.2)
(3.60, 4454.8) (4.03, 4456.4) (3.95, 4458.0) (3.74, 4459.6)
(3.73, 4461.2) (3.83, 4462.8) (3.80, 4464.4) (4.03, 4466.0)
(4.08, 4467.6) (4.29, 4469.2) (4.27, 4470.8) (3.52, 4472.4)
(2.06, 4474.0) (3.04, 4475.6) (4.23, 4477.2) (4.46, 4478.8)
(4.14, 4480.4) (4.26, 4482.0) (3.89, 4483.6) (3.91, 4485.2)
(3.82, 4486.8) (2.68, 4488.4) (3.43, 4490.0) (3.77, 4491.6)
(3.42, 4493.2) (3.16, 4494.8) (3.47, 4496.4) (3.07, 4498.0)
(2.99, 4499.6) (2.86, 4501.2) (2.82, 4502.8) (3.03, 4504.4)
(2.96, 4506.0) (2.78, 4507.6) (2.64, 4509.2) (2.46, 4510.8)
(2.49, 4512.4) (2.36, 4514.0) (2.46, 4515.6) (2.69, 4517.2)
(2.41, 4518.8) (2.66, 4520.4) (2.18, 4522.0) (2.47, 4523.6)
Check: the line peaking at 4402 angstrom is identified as Ly-alpha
